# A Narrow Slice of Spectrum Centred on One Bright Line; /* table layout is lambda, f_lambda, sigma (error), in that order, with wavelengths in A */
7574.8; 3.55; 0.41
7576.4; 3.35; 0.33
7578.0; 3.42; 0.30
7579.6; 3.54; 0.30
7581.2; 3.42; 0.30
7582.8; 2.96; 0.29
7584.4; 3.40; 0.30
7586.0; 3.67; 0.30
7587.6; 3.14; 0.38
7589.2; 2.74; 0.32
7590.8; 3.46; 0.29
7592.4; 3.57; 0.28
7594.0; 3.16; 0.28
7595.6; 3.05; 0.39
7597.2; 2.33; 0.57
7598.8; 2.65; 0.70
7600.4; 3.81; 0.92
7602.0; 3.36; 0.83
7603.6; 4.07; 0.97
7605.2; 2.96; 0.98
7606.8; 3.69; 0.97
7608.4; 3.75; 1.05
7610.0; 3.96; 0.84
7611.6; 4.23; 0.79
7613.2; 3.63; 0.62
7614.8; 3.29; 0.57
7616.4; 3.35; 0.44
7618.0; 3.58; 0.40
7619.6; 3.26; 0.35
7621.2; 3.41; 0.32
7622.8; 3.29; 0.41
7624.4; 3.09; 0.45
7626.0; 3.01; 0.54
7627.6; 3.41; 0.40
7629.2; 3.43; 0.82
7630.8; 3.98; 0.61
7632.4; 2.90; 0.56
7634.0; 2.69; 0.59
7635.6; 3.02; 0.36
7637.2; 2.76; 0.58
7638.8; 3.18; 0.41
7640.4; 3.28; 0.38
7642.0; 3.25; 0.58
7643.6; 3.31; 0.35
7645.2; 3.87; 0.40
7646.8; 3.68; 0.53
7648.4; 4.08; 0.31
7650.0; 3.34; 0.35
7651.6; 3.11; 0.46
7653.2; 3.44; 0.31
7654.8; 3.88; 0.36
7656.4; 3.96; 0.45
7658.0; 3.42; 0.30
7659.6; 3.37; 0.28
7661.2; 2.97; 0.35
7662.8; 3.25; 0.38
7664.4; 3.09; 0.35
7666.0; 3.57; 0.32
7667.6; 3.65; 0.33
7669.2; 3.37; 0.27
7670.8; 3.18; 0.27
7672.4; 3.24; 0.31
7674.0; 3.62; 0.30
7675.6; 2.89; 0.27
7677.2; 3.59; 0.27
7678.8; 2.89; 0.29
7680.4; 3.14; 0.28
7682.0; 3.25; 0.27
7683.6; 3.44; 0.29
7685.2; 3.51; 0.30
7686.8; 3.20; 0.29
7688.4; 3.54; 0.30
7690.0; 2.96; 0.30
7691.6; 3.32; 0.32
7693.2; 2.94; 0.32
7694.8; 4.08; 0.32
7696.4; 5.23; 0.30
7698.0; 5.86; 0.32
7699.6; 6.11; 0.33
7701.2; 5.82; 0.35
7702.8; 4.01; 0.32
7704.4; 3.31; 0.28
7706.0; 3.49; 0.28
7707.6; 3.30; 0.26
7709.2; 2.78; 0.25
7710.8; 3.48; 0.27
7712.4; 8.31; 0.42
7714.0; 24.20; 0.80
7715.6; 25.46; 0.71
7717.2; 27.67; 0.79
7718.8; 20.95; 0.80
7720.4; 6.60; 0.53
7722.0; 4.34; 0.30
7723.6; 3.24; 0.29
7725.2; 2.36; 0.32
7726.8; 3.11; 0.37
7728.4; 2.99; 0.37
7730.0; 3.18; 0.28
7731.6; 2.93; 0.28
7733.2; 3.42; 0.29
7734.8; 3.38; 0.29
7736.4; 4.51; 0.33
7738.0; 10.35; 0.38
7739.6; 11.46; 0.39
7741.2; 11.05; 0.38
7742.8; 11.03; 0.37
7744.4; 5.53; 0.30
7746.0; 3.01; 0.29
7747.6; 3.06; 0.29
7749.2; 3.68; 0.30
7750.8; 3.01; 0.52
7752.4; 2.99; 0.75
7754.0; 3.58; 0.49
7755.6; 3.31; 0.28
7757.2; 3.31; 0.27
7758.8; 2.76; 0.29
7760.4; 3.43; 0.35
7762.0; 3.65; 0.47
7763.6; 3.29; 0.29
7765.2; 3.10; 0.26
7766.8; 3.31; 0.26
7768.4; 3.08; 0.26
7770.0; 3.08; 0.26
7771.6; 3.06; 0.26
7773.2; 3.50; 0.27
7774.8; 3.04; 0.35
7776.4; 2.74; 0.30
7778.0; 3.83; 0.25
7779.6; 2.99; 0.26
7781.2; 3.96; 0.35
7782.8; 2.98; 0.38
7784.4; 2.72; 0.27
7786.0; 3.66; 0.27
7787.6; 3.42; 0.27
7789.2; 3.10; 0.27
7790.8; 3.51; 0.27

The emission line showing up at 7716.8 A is H-alpha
